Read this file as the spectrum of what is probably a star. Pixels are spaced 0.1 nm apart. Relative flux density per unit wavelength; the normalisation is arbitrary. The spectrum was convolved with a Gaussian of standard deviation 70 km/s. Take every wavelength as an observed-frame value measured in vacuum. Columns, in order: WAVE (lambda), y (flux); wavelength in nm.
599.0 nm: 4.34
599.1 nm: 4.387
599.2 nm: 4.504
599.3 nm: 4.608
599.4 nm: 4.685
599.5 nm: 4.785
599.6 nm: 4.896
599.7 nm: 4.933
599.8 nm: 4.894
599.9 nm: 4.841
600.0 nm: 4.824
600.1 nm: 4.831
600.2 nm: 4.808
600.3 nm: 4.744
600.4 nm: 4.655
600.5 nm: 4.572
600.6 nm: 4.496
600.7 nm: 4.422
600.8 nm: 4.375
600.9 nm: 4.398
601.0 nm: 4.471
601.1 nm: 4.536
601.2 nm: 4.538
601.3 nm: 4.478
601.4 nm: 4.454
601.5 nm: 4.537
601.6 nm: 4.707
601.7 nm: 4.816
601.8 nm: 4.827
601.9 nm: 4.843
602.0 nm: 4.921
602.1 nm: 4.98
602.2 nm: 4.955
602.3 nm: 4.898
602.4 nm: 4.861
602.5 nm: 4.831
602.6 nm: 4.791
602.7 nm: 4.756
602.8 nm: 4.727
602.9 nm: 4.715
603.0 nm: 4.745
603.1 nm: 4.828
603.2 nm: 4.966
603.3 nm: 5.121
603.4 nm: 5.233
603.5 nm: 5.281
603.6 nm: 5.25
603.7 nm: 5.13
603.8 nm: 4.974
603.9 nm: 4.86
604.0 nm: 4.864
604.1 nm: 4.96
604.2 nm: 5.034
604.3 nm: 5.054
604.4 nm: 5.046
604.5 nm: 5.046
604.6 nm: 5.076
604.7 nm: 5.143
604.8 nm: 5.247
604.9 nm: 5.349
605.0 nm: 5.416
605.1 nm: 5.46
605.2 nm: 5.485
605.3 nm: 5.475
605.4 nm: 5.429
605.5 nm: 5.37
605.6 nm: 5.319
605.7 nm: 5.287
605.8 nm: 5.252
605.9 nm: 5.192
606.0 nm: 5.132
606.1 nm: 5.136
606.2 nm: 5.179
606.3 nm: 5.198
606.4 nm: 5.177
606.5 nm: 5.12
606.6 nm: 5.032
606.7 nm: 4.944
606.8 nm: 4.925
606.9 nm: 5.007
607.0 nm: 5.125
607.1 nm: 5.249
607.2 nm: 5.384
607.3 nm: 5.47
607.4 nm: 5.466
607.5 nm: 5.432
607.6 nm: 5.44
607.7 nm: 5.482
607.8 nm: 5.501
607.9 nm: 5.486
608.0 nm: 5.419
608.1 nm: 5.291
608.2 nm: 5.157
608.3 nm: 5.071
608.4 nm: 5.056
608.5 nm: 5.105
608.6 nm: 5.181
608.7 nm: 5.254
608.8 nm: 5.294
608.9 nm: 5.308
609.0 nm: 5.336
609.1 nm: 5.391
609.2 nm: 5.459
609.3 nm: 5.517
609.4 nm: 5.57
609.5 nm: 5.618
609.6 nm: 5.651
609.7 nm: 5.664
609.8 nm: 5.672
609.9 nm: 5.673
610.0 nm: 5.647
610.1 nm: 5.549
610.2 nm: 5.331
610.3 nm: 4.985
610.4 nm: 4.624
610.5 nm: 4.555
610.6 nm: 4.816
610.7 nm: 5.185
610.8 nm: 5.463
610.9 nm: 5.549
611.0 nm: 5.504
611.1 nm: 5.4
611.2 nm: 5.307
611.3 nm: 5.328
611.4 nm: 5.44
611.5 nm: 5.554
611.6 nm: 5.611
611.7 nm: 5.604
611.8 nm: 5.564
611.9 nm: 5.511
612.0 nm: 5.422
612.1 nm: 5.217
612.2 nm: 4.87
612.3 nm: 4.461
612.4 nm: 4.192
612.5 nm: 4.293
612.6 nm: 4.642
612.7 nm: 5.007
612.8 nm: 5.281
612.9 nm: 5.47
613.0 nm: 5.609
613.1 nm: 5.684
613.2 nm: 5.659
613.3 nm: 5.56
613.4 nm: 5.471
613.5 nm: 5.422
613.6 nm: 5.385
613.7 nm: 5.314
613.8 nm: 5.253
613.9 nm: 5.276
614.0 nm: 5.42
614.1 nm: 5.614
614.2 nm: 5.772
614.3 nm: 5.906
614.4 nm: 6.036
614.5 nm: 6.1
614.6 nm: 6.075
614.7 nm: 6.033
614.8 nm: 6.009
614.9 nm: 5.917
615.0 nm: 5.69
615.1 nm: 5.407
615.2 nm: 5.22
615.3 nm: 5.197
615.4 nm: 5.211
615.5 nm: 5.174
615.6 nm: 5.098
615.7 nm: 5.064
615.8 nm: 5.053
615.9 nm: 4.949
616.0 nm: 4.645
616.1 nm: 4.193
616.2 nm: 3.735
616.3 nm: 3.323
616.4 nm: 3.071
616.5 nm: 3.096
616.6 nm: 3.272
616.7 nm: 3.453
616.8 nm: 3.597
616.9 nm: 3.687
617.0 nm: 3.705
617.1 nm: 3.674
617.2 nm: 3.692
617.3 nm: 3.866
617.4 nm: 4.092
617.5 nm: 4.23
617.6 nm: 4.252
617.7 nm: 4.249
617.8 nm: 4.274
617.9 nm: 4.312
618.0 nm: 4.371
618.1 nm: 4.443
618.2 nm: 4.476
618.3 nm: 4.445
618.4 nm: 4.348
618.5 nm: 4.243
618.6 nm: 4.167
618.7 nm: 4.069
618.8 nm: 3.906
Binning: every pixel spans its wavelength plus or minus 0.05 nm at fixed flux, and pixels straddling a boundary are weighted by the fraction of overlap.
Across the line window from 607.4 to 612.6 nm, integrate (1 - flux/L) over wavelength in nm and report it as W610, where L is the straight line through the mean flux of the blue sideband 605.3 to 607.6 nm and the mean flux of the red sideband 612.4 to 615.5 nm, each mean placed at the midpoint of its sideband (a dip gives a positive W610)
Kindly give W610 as 0.05 nm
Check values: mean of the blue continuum 5.23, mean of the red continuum 5.47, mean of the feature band 5.29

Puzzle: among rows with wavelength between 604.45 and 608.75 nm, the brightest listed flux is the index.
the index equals 5.501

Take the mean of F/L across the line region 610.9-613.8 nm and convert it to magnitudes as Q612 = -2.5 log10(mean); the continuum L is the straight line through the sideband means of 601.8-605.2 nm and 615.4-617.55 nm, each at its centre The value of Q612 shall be -0.21 mag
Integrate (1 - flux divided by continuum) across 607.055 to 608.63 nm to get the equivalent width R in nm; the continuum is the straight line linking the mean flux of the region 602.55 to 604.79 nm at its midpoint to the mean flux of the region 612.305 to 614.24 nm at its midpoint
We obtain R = -0.07 nm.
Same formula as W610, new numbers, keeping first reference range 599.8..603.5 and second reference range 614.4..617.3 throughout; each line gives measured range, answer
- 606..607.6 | -0.17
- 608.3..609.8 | -0.22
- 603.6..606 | -0.24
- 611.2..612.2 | -0.17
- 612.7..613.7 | -0.18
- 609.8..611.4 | -0.21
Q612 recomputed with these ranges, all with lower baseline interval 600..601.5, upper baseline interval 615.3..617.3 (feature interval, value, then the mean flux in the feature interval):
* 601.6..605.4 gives -0.12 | 5.03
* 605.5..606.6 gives -0.18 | 5.2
